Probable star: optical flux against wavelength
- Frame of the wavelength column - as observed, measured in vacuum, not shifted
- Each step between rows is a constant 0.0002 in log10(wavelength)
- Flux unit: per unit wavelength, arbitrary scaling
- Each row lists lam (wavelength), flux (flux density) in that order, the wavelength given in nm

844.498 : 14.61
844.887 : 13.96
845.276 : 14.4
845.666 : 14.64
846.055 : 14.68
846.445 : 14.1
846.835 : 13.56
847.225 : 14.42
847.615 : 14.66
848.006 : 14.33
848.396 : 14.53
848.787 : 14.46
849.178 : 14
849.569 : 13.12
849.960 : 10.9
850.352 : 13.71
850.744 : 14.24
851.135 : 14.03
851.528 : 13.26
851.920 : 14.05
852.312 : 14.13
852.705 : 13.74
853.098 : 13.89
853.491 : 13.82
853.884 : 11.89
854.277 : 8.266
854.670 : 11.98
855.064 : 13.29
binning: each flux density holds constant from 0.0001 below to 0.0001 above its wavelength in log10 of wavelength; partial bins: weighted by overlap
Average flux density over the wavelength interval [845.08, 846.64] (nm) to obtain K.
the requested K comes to 14.5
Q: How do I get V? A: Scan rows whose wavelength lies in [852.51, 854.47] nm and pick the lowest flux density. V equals 8.266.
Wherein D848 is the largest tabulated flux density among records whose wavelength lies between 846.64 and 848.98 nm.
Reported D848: 14.66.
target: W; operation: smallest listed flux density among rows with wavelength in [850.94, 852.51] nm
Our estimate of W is 13.26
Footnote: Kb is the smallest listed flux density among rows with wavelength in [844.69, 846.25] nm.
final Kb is 13.96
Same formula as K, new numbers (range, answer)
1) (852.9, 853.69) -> 13.8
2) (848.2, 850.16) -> 13.4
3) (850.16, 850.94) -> 14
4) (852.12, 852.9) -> 13.9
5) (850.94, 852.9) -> 13.8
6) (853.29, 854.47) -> 11.3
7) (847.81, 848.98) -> 14.4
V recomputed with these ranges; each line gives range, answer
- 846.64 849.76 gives 13.12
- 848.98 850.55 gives 10.9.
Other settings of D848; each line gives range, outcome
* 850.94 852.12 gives 14.05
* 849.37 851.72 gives 14.24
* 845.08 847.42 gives 14.68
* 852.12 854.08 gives 14.13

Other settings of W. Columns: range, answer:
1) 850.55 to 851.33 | 14.03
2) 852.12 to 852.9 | 13.74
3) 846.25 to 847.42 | 13.56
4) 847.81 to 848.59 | 14.33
